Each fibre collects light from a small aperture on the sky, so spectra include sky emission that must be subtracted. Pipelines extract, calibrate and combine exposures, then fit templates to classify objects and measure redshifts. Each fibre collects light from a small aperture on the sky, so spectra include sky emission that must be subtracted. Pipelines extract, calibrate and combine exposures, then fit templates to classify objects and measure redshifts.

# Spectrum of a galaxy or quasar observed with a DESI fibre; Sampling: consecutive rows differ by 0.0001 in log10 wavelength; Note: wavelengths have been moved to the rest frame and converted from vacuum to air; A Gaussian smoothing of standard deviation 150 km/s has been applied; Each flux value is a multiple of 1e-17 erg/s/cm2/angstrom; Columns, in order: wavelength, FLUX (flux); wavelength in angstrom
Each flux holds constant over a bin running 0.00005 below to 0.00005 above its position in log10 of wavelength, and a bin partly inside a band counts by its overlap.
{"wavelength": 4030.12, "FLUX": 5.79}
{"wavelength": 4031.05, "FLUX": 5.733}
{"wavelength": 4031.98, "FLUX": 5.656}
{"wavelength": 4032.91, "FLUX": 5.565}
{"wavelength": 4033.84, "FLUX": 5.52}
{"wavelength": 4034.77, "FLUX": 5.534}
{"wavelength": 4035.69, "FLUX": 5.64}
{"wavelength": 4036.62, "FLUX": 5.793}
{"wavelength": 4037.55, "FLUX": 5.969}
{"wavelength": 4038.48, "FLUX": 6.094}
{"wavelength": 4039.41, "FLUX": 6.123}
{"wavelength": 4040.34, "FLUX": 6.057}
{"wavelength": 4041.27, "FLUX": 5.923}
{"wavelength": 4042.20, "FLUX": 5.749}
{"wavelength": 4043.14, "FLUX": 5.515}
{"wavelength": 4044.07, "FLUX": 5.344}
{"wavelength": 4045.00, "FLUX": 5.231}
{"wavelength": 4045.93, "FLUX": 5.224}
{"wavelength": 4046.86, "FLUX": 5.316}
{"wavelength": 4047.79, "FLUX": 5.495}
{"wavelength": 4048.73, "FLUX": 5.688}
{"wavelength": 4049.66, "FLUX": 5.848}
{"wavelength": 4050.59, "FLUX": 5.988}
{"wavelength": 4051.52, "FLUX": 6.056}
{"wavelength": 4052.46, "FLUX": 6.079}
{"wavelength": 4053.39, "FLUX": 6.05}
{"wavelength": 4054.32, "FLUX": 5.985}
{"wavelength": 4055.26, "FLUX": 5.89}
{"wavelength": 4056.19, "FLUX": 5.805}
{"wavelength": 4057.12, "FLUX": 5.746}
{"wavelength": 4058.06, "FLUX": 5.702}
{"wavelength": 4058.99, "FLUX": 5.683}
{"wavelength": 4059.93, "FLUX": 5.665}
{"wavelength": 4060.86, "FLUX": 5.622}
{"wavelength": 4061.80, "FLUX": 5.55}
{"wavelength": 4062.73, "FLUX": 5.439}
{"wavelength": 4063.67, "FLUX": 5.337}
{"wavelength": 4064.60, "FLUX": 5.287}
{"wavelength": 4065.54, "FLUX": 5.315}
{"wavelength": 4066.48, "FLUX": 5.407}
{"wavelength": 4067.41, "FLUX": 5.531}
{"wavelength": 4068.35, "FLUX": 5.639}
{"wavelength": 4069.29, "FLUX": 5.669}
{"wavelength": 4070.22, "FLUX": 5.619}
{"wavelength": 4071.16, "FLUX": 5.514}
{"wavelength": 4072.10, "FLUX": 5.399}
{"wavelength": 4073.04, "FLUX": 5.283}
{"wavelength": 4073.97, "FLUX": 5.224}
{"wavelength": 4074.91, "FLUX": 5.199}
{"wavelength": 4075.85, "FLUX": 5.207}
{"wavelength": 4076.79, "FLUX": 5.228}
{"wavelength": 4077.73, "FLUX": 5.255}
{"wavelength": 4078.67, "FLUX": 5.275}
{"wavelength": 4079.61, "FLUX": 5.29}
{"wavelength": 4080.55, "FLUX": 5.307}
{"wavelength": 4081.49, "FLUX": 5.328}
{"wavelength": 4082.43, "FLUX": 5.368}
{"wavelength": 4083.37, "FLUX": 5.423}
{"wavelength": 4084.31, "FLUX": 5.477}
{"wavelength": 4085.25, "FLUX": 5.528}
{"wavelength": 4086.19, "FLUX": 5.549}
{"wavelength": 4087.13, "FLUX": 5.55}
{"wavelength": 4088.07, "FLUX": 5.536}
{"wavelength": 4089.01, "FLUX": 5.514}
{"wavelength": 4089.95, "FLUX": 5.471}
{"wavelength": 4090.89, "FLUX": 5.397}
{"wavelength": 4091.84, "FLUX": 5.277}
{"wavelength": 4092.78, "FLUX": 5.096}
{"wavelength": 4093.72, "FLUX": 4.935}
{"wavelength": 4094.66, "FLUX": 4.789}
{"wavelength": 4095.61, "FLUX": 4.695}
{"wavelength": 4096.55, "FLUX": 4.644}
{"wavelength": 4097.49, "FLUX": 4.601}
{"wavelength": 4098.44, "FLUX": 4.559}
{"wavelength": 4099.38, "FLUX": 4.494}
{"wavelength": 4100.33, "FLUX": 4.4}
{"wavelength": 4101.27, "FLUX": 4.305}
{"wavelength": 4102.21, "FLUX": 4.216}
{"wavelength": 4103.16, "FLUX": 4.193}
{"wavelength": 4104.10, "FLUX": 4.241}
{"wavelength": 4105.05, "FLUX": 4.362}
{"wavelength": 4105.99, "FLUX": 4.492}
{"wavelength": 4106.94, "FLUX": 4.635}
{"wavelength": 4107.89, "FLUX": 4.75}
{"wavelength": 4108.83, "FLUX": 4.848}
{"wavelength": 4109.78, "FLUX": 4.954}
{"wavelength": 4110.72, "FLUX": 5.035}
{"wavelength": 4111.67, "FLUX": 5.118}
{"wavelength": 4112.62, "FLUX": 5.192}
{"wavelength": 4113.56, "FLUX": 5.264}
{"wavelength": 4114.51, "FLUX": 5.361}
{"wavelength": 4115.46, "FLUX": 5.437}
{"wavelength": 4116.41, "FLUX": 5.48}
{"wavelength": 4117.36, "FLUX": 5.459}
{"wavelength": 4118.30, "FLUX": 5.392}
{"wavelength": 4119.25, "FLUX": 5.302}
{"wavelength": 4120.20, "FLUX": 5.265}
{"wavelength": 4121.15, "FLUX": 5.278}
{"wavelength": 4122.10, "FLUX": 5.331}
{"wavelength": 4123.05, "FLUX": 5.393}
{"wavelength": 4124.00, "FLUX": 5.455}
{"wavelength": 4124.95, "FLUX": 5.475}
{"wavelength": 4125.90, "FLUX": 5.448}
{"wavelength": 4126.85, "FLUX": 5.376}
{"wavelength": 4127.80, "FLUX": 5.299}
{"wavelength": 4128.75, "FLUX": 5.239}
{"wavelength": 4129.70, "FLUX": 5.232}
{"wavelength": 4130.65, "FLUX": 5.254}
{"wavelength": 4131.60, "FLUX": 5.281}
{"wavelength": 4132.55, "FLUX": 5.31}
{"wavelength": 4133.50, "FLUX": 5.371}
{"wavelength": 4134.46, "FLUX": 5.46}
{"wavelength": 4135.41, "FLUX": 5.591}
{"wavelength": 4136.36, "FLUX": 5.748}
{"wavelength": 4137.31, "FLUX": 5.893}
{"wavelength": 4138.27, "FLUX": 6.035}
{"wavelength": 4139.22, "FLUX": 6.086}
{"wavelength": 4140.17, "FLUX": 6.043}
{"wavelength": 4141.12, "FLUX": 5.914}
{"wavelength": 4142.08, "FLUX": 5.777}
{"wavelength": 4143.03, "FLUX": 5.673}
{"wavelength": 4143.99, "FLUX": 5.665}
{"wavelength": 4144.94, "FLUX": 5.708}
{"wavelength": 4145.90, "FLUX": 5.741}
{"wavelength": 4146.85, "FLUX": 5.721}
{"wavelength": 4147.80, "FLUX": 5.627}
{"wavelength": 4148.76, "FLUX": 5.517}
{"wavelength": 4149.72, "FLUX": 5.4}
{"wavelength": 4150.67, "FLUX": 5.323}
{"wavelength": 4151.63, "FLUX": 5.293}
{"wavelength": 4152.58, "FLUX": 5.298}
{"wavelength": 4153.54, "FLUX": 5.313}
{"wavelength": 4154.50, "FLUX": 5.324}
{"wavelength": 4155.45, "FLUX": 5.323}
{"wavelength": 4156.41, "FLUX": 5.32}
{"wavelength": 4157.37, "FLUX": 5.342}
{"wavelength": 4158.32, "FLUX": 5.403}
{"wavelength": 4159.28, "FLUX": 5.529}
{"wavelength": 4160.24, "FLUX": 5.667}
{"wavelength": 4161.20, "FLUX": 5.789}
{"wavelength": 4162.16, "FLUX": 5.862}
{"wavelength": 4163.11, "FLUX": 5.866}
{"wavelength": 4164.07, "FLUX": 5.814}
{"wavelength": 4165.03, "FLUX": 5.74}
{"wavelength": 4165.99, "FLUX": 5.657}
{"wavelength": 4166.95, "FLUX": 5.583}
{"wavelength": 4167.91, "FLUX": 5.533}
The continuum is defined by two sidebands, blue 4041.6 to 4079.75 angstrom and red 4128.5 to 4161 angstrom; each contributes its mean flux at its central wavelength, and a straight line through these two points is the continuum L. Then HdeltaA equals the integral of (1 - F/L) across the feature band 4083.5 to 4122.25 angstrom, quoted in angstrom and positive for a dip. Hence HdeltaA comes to 3.7 angstrom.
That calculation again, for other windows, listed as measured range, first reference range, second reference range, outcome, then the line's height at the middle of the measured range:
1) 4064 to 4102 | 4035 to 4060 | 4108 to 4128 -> 2.2 angstrom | 5.52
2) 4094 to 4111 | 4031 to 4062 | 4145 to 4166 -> 3.2 angstrom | 5.63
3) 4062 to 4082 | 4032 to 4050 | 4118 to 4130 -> 0.6 angstrom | 5.54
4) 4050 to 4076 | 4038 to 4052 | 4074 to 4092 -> -0.3 angstrom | 5.55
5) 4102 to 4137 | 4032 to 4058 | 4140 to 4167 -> 3.0 angstrom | 5.64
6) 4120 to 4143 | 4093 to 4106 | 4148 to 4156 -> -2.3 angstrom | 5.02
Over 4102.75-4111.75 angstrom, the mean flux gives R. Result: 4.65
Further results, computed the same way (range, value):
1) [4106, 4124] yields 5.18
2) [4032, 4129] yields 5.34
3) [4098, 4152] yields 5.26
